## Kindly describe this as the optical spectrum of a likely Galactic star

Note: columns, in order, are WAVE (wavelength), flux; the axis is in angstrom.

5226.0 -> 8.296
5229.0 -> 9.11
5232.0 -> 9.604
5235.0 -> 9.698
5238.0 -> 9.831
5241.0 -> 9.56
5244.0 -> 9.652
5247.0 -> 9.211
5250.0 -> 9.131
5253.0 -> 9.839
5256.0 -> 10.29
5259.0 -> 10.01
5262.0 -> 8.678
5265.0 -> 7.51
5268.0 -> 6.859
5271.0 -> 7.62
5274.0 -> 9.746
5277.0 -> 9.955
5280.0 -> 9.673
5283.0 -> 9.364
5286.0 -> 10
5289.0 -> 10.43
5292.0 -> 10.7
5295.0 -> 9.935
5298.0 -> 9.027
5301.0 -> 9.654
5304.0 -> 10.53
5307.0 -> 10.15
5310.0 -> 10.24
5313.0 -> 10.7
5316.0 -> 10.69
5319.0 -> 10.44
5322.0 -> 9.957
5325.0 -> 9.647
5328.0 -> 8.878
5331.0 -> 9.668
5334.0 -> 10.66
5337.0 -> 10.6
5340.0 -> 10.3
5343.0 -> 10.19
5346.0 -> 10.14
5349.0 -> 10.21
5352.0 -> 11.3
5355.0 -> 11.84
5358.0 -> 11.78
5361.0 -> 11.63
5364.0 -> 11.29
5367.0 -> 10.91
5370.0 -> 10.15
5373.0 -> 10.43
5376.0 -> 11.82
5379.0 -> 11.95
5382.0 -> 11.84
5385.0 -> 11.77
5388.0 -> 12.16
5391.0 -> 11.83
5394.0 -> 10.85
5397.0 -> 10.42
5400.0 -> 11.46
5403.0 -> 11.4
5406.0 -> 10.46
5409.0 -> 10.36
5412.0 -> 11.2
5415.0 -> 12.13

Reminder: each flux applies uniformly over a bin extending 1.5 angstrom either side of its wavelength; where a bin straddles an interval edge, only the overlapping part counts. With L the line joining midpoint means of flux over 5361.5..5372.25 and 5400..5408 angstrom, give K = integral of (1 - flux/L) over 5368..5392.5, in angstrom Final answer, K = -1.3 angstrom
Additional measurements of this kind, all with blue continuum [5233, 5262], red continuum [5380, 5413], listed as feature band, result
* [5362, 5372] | 0.12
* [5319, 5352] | 1.55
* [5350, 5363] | -0.89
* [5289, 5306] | 0.28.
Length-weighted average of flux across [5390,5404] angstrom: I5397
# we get 11.2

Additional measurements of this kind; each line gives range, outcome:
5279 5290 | 9.85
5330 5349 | 10.3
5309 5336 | 10.1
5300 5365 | 10.5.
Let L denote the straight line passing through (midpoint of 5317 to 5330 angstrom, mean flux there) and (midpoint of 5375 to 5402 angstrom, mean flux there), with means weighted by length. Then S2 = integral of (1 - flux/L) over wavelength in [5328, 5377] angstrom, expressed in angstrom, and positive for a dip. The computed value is -0.8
